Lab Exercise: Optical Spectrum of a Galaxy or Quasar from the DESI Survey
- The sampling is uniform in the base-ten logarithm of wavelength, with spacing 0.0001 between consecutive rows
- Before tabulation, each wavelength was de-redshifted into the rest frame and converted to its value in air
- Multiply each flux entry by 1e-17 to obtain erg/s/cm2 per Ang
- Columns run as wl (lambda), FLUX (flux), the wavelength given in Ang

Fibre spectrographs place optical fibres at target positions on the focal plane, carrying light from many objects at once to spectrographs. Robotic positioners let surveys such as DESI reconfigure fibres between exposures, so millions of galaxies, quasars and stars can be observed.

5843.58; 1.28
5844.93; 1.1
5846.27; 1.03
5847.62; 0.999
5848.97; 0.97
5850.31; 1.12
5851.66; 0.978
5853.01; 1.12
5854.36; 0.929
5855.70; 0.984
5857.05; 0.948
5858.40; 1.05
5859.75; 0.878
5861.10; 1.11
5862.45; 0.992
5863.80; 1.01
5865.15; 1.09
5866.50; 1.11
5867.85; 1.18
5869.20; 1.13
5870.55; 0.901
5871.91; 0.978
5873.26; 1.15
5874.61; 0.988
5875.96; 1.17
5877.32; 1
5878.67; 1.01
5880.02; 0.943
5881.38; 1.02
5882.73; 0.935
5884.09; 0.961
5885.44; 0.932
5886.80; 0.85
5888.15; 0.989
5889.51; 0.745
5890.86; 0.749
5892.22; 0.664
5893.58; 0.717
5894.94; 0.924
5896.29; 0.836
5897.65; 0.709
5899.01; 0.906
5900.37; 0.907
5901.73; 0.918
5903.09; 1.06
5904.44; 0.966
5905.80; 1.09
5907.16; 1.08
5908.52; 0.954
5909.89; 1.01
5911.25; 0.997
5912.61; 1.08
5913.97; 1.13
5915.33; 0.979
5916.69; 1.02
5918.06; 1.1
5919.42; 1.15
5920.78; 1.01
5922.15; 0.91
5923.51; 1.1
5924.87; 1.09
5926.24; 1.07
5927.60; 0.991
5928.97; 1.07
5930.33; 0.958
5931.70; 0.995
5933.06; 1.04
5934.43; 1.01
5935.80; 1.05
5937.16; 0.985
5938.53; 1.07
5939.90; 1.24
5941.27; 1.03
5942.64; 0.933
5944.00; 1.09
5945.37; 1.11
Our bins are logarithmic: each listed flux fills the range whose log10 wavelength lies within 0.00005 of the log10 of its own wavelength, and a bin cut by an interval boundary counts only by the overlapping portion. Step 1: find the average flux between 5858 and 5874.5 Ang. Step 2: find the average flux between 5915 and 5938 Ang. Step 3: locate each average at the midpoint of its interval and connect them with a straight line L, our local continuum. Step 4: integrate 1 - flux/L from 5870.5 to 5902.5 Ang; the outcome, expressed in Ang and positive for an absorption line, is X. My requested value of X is 3.9 Ang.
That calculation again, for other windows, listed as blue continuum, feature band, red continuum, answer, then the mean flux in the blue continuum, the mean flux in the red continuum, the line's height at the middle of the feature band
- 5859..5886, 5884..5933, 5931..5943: 3.4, 1.02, 1.04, 1.03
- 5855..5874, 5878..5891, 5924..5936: 1.4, 1.04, 1.03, 1.03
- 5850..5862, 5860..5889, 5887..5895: -4.0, 1.01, 0.791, 0.894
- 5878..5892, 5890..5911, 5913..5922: 1.7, 0.905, 1.06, 0.977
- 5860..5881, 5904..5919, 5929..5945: 0.0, 1.05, 1.04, 1.04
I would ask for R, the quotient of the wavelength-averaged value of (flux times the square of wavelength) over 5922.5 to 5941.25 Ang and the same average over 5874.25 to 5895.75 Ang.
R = 1.2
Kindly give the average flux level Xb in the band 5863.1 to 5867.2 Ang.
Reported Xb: 1.07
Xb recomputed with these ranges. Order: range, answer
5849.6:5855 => 1.04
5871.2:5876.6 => 1.07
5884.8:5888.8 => 0.923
